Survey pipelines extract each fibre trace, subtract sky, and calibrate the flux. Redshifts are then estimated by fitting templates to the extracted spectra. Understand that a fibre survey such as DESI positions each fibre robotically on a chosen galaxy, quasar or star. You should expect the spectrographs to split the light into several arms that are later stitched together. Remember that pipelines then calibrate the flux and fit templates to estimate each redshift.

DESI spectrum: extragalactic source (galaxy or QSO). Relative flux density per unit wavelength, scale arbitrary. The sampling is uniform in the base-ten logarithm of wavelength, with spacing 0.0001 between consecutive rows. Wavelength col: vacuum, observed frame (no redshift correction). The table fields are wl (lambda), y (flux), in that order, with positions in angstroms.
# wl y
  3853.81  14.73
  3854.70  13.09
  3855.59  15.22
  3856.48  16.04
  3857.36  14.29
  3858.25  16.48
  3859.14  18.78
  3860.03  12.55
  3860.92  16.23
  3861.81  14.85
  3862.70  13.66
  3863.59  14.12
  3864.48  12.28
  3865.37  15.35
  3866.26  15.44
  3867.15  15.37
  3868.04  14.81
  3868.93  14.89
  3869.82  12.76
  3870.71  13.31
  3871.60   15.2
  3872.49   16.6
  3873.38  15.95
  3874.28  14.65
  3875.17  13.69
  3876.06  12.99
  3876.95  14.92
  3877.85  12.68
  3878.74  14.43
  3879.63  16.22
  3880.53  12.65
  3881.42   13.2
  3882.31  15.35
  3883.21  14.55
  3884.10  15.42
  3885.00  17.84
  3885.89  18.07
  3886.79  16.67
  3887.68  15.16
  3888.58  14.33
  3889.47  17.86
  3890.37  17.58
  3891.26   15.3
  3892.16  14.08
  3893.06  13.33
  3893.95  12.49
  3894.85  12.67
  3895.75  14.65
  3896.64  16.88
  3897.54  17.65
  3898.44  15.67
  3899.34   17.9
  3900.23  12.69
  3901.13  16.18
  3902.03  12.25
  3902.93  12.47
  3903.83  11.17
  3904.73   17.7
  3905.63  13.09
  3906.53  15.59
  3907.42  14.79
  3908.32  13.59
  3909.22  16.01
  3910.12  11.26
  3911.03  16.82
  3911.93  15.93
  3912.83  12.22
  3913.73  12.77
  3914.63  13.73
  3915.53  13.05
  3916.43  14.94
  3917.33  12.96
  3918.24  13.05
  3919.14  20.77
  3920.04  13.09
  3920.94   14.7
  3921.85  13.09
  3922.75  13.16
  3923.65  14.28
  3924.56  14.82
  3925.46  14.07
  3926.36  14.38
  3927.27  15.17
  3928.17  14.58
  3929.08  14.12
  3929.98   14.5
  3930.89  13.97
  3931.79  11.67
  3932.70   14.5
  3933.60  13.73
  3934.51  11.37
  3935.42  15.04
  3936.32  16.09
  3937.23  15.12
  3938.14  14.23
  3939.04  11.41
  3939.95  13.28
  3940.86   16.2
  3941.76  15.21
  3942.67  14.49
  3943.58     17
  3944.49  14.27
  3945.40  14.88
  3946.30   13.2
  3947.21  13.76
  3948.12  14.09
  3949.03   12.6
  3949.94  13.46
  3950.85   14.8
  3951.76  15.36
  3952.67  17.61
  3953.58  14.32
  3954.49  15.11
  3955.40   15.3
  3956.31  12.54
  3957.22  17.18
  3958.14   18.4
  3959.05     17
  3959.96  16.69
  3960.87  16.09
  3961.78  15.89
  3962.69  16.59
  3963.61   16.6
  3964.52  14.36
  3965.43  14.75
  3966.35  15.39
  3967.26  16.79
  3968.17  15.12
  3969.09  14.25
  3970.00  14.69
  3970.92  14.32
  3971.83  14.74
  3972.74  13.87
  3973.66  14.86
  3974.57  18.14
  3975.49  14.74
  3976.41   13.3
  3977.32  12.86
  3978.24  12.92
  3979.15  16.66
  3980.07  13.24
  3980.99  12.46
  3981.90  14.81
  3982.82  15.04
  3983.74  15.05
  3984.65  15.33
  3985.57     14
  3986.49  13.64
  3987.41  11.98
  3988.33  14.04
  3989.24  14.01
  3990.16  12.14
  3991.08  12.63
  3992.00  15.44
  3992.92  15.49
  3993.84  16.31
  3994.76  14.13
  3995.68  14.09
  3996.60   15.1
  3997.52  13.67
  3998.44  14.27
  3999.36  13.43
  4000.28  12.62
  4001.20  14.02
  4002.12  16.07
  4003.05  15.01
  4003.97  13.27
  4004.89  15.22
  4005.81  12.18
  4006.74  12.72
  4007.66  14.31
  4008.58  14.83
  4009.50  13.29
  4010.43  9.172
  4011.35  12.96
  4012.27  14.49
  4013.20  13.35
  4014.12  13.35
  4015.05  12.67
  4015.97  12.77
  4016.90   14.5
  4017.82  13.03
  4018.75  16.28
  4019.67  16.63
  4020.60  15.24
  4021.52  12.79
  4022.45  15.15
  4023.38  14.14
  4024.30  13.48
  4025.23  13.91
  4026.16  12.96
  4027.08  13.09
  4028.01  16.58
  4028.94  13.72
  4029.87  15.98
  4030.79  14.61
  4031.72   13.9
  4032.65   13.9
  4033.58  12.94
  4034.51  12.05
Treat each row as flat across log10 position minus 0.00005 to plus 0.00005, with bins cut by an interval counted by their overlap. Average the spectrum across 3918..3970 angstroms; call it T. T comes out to 14.8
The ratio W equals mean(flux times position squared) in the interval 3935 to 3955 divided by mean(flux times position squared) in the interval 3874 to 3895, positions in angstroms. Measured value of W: 1.0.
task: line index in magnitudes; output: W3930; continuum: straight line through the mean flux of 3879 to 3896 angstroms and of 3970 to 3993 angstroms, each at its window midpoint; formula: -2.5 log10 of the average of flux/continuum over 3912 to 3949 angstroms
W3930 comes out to 0.04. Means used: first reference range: 15.1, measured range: 14.2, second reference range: 14.2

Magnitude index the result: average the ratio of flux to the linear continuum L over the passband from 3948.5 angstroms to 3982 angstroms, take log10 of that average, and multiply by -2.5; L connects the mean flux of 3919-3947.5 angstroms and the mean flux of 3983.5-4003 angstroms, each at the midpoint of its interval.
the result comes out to -0.06 mag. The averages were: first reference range 14.3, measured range 15.1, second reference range 14.2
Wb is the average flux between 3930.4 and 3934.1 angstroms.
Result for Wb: 13.4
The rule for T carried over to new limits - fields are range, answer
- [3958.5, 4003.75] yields 14.7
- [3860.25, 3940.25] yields 14.5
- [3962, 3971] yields 15.3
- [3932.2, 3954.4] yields 14.4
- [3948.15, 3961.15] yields 15.4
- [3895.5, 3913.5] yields 14.7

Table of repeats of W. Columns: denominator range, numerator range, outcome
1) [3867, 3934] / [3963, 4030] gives 1.02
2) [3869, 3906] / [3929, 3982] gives 1.03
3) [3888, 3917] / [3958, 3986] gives 1.07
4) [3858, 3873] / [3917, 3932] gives 0.99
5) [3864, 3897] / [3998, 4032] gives 1.01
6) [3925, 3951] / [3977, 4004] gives 1.02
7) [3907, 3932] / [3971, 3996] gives 1.04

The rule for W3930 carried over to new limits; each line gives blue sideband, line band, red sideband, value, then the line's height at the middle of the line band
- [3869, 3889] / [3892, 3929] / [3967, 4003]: 0.024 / 14.7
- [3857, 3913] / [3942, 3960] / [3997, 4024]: -0.056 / 14.3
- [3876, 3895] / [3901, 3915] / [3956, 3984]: 0.072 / 15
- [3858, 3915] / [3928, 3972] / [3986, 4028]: -0.039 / 14.3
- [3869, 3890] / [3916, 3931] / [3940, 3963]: 0.050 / 15.1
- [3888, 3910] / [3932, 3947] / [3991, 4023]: 0.013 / 14.5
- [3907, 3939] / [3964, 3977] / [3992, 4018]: -0.072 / 14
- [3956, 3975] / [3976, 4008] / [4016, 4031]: 0.079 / 15.1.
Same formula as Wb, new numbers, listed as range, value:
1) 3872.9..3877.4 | 14.4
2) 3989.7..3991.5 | 12.4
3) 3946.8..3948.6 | 13.9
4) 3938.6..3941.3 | 13.6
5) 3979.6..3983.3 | 13.9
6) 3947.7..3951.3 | 13.7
